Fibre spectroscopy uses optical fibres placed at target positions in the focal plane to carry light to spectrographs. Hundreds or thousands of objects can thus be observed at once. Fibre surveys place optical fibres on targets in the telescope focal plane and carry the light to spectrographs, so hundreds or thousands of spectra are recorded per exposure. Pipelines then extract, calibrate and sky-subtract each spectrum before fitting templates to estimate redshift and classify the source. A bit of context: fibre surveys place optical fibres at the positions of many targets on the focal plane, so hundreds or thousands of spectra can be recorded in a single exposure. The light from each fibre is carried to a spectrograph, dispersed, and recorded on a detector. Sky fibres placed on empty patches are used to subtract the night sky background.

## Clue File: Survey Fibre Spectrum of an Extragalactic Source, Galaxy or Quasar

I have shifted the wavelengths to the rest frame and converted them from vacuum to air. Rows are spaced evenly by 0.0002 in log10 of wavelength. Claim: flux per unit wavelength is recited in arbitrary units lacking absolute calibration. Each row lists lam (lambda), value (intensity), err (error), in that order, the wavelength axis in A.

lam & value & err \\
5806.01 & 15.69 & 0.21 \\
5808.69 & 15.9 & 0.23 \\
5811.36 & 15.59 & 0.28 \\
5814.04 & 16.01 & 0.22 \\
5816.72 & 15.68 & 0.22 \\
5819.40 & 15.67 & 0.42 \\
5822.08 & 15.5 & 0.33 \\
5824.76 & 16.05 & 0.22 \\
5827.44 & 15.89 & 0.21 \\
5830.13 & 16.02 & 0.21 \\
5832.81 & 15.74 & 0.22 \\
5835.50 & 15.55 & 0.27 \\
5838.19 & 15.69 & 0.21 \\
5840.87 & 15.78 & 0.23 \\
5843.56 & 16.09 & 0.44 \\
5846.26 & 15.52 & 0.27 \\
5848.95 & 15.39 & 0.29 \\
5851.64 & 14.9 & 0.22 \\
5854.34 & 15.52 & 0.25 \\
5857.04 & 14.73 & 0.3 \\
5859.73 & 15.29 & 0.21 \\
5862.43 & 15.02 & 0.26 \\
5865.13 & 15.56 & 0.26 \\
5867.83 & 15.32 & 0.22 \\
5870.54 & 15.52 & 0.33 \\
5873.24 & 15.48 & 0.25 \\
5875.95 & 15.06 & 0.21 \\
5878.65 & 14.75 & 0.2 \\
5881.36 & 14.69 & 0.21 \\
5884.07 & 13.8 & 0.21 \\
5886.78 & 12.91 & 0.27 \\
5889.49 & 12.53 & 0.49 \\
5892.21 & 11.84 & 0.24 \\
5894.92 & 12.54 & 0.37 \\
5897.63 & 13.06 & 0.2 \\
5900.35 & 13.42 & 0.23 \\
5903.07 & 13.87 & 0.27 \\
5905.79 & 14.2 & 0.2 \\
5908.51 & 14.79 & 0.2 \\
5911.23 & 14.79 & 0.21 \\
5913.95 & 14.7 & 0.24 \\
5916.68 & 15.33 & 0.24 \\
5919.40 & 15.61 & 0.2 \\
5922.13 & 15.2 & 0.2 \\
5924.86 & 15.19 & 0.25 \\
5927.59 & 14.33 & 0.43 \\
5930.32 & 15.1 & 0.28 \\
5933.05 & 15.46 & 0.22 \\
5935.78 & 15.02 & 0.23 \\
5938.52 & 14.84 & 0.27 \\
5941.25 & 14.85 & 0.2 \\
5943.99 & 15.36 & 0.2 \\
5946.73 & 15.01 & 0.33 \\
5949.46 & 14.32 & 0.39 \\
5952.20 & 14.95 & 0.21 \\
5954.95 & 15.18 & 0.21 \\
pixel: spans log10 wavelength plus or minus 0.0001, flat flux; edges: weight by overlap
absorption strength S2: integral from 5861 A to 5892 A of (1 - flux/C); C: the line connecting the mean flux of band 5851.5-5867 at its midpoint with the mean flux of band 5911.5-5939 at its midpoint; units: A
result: 1.36 A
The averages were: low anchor 15.2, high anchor 15.1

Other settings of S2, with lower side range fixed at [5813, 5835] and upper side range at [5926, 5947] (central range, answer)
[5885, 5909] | 3.3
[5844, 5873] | 0.5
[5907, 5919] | 0.2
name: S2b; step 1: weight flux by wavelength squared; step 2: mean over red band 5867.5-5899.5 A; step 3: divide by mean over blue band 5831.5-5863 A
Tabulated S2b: 0.91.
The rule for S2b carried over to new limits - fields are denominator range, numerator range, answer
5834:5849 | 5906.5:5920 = 0.98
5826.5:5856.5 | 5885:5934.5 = 0.93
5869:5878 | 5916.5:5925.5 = 1.02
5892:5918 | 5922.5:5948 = 1.09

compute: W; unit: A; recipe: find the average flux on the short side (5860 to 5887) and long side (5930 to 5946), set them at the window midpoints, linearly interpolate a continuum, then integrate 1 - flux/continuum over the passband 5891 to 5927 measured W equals 1.9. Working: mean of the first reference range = 14.9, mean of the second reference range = 15.1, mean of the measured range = 14.2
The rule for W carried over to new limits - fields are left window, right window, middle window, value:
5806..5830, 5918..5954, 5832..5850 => -0.1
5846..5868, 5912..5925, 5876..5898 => 2.7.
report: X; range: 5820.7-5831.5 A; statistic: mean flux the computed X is 15.9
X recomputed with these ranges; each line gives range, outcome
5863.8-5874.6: 15.5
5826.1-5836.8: 15.8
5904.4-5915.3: 14.6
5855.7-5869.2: 15.2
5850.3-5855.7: 15.2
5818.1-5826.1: 15.7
